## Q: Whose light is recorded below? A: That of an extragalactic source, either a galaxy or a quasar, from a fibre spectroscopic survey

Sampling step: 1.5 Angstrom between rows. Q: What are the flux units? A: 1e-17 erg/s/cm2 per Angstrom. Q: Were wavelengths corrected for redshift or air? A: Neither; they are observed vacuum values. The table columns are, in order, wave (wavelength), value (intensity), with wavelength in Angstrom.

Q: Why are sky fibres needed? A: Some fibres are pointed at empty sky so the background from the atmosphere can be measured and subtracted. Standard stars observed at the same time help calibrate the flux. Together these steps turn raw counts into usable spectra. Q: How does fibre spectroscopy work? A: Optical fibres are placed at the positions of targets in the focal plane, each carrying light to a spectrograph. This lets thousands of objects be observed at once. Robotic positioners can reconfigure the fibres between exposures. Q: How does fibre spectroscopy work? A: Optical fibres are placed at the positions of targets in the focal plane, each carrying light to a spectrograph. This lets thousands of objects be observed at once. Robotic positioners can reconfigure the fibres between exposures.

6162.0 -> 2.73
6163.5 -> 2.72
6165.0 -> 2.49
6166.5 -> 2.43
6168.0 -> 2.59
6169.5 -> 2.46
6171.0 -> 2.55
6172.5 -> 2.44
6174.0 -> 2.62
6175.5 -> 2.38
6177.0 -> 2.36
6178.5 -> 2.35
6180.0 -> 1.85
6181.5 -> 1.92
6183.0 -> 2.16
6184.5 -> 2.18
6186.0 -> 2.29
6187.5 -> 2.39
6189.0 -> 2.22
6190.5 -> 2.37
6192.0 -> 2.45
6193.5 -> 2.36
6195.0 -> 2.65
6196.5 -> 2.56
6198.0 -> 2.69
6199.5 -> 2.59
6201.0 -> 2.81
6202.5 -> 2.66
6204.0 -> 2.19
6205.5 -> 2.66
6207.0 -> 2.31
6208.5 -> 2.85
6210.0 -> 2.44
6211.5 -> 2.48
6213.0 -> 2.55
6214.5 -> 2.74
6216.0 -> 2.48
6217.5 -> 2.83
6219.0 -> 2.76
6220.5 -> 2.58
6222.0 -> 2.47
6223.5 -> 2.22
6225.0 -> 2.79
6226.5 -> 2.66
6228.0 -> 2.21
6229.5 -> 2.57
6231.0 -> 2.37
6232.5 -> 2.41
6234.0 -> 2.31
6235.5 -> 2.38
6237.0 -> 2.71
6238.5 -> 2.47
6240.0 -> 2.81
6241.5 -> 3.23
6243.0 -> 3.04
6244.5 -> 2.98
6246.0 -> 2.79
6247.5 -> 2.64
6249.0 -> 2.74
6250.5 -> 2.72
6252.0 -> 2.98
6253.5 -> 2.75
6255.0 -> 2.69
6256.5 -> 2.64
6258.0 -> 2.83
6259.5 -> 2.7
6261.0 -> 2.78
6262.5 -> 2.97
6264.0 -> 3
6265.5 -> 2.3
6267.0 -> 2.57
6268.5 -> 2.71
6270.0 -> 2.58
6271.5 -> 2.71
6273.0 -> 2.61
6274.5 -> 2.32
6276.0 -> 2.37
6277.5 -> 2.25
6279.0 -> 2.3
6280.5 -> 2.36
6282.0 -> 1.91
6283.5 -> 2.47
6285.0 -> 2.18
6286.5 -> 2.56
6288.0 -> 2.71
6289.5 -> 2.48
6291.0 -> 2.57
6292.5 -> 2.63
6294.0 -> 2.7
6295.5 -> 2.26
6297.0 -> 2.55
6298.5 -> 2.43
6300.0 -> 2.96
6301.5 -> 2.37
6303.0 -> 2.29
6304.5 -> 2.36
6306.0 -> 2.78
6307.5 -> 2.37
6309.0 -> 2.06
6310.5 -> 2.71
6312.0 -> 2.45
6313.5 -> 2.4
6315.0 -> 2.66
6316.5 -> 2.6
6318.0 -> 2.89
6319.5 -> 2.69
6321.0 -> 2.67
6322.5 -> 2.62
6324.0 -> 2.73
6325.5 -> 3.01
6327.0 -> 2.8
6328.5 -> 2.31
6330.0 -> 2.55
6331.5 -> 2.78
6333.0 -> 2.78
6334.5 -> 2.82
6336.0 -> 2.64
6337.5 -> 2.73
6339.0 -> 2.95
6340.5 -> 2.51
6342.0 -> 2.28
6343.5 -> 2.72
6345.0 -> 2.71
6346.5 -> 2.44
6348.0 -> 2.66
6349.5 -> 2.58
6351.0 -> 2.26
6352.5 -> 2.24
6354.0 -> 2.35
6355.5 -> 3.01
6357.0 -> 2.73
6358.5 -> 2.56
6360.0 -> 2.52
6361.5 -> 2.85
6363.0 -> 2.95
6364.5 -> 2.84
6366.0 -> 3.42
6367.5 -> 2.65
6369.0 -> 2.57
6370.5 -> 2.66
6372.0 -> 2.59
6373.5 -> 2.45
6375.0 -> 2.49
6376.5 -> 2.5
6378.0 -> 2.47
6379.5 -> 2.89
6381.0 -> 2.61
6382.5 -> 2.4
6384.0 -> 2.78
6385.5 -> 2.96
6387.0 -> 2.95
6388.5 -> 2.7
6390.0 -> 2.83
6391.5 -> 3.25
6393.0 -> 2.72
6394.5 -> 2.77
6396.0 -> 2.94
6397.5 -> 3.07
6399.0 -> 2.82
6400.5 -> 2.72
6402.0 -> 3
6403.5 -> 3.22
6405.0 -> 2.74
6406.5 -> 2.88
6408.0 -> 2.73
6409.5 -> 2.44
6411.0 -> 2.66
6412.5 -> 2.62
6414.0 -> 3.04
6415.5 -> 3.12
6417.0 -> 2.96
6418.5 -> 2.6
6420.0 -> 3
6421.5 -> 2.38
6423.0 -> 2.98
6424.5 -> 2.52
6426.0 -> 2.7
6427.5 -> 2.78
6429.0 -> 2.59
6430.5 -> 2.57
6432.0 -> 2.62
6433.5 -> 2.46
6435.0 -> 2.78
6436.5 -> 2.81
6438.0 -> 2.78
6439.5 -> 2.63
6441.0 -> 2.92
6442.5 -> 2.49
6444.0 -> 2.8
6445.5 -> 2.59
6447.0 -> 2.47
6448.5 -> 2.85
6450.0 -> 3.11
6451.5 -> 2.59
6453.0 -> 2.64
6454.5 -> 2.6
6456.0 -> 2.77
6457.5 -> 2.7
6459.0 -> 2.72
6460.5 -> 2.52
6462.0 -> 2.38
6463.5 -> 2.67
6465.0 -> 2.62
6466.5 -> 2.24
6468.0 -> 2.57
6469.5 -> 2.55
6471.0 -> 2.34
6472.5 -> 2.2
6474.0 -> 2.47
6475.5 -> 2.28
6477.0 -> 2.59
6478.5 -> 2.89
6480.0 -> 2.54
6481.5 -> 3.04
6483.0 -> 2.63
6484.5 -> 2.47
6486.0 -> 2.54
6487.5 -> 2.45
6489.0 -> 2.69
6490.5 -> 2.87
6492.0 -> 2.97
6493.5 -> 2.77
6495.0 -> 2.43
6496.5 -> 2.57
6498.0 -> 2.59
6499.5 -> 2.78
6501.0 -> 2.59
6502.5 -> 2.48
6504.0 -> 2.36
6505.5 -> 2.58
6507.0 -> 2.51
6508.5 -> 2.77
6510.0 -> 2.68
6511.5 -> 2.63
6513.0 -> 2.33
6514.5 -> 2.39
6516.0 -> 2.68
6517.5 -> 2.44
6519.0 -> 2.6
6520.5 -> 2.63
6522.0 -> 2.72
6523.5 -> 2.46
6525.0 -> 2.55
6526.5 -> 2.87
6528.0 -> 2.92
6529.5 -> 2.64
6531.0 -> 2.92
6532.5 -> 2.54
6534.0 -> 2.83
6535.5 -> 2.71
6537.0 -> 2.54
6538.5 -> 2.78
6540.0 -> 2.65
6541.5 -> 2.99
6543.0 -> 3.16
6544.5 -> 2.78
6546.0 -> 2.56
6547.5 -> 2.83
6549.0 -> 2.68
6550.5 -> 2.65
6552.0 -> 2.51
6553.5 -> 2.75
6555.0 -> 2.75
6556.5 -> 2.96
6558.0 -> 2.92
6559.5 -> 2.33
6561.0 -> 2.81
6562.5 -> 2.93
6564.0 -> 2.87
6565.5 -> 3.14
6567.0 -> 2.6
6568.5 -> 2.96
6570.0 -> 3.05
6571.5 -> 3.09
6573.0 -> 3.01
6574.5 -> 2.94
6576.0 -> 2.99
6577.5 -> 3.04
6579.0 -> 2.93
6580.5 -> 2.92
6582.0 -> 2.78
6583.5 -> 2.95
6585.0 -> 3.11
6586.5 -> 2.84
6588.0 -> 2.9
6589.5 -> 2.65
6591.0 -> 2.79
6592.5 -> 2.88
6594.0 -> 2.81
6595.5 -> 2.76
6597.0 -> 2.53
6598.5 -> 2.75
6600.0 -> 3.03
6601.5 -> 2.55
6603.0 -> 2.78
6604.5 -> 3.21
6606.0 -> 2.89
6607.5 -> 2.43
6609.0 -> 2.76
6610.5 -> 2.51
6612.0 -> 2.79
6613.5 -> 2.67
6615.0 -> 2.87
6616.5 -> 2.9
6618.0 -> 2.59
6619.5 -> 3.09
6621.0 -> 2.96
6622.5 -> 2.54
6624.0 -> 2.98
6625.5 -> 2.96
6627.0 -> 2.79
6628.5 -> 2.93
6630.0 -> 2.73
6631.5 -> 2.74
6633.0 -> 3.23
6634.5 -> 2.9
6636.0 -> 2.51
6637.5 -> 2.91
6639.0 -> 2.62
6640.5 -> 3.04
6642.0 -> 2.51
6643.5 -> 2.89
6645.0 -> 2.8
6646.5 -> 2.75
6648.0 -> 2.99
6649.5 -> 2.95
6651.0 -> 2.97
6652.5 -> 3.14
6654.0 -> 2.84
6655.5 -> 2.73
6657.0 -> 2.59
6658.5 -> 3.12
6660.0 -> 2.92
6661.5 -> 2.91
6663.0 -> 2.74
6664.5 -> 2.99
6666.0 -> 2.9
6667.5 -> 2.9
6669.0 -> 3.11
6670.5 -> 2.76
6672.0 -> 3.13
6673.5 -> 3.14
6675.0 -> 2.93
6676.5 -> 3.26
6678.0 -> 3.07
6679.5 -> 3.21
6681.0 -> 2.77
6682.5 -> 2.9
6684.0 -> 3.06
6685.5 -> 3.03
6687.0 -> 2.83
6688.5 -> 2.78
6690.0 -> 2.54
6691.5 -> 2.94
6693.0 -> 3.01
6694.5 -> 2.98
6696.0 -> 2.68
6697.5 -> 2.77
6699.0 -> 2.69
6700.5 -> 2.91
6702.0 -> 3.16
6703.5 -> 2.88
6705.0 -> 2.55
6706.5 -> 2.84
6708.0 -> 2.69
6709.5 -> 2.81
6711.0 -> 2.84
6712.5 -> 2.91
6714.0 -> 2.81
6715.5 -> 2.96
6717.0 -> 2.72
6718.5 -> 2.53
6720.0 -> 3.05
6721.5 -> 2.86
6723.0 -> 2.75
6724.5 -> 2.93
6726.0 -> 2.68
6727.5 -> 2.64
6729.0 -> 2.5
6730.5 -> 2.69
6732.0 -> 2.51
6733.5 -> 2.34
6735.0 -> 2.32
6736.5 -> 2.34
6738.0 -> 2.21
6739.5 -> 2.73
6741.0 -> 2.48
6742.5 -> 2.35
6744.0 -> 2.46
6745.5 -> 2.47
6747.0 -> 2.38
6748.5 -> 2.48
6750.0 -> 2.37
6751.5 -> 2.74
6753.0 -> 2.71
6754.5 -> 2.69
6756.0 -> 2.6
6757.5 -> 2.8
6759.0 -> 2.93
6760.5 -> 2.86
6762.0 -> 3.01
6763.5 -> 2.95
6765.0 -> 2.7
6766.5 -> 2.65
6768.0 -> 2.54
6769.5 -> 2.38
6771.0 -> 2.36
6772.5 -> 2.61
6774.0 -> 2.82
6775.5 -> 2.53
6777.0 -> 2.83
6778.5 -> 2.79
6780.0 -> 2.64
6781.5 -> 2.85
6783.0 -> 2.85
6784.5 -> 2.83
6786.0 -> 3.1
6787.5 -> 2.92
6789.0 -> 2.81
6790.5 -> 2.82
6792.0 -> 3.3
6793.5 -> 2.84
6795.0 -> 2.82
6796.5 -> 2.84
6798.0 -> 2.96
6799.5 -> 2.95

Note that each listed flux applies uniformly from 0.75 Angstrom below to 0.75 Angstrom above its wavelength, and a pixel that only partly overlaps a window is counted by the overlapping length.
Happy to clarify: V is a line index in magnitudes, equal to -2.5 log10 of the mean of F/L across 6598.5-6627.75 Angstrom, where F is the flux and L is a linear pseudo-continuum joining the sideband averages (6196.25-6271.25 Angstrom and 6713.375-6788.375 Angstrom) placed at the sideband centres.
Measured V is -0.057 mag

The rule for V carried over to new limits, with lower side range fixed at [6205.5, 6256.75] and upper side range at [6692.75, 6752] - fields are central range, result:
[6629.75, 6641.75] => -0.063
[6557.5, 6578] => -0.095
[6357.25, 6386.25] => -0.019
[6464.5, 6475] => 0.100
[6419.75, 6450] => -0.016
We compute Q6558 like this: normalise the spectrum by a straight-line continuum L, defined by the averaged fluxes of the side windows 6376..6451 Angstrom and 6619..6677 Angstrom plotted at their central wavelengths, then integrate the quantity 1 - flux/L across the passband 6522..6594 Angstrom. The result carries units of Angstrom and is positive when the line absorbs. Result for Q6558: 0.7 Angstrom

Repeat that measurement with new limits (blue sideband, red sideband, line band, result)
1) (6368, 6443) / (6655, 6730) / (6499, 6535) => 2.2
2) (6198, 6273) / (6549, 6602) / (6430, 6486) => 3.1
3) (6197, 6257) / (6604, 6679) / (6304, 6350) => 1.1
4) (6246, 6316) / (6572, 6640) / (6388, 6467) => -1.8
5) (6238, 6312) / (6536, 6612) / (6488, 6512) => 1.1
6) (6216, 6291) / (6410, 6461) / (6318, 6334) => -0.4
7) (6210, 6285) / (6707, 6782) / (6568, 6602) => -3.2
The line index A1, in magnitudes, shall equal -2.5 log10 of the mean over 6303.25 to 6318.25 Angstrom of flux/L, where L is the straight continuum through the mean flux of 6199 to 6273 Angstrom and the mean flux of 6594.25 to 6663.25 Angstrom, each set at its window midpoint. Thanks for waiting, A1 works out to 0.07 mag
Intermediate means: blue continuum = 2.65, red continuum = 2.82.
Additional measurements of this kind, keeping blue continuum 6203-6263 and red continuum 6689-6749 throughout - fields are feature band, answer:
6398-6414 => -0.056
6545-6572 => -0.050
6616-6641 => -0.066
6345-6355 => 0.083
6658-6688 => -0.115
